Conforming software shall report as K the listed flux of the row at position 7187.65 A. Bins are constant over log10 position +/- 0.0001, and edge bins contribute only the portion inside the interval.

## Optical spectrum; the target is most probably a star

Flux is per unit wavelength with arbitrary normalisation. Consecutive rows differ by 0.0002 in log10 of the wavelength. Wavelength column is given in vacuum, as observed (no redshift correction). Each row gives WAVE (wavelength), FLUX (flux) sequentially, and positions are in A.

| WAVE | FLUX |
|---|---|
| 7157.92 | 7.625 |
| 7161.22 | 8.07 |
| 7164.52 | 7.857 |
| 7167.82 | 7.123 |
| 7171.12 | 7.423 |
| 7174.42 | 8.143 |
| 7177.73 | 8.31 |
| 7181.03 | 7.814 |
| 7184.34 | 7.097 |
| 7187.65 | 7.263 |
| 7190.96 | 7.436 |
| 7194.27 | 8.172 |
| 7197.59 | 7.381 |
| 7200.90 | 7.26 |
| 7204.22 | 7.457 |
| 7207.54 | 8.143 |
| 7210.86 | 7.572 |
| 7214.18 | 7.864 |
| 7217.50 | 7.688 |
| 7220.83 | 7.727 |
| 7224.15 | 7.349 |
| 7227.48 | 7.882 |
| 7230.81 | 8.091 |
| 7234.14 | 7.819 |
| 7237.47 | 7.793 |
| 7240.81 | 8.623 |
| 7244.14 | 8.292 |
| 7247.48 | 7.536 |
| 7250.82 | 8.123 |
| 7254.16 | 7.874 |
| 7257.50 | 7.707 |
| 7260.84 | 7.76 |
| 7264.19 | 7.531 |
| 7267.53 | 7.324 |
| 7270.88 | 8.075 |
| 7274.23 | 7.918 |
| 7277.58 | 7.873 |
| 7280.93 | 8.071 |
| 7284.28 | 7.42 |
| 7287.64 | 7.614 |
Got 7.263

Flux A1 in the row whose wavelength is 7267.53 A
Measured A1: 7.324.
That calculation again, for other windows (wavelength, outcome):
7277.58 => 7.873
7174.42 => 8.143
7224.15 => 7.349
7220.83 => 7.727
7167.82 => 7.123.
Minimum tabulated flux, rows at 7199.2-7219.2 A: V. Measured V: 7.26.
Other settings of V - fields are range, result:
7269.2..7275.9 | 7.918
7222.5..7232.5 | 7.349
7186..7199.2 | 7.263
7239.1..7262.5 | 7.536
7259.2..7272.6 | 7.324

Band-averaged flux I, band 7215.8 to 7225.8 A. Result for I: 7.59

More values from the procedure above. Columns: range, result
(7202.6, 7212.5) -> 7.72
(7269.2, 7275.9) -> 7.99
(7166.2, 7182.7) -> 7.77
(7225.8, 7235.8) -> 7.93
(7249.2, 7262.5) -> 7.87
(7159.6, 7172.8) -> 7.62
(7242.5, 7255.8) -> 7.95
